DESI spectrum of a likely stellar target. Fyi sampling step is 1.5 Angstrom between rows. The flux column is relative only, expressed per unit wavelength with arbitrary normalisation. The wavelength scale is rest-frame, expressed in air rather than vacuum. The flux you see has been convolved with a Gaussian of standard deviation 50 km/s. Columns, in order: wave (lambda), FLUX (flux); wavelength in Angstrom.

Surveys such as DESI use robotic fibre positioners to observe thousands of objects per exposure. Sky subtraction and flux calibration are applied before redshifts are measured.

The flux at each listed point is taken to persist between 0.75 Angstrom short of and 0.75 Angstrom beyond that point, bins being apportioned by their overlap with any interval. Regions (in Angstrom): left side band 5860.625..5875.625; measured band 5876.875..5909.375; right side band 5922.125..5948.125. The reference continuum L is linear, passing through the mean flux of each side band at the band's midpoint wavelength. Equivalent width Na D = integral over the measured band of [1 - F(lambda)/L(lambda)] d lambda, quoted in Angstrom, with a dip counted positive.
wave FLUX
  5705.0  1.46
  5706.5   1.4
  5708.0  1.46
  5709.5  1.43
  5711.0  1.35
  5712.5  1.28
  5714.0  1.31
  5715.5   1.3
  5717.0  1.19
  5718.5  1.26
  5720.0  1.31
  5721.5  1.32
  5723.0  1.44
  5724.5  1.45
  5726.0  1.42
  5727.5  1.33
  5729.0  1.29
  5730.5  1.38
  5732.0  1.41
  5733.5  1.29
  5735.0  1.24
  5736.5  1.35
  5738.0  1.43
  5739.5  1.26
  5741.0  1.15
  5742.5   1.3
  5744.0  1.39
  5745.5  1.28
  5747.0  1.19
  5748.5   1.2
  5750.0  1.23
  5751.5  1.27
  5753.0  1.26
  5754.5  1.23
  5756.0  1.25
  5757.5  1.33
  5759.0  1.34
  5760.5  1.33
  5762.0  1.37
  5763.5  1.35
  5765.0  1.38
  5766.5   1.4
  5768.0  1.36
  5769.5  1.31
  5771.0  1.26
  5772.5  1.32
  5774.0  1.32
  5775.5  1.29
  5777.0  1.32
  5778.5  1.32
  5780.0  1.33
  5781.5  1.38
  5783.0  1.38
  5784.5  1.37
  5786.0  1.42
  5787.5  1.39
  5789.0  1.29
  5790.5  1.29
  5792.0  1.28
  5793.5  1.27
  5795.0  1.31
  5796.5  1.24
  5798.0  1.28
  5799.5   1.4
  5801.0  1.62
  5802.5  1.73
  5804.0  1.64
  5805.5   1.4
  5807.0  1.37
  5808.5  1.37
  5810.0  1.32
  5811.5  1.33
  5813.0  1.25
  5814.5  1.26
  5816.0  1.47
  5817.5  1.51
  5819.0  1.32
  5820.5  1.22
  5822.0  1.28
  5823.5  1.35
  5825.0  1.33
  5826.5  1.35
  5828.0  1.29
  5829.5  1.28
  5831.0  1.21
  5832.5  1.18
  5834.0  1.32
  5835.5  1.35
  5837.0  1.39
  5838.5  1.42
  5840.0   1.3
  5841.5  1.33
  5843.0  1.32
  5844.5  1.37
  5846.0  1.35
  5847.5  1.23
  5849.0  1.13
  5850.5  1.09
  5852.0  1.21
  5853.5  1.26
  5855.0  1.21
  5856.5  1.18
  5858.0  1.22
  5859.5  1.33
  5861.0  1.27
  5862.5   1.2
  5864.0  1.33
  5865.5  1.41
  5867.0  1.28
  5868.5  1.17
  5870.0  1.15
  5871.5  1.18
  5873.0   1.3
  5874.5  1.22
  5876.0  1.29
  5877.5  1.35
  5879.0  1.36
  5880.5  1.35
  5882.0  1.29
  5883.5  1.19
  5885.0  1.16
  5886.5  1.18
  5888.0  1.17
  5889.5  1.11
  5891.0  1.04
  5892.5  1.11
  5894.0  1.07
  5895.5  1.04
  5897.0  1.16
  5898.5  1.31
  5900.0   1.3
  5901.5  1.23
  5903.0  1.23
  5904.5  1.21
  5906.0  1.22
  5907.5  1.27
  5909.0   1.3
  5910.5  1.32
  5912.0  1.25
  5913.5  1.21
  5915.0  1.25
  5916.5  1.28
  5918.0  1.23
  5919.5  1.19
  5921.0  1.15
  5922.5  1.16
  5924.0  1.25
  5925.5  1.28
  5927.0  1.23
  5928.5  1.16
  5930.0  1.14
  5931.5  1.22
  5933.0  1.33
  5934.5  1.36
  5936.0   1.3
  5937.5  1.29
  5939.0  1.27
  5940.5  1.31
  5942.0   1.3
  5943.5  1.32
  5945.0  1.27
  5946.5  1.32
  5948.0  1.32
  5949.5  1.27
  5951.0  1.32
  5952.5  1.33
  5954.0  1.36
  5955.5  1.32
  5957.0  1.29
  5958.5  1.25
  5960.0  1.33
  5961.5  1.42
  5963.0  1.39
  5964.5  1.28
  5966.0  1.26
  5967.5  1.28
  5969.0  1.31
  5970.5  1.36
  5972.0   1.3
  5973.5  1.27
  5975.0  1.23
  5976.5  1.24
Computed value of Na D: 1.2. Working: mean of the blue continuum 1.25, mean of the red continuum 1.27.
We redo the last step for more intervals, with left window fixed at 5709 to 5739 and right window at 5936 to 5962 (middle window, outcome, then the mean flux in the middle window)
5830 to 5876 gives 2.00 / 1.26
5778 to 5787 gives -0.26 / 1.37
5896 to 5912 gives 0.78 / 1.25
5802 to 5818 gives -1.08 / 1.42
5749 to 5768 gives 0.30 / 1.31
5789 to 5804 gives -0.68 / 1.39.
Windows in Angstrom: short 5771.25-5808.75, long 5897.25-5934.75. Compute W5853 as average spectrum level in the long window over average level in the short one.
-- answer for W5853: 0.90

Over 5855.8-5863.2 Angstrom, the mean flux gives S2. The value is 1.24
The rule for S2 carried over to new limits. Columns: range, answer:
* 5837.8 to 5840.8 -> 1.36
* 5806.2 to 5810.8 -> 1.35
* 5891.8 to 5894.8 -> 1.09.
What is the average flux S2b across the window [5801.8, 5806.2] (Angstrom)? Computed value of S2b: 1.59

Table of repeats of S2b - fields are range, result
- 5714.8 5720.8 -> 1.27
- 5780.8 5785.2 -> 1.38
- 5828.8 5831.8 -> 1.24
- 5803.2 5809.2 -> 1.45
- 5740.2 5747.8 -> 1.26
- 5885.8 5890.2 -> 1.15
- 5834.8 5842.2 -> 1.36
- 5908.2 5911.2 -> 1.31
